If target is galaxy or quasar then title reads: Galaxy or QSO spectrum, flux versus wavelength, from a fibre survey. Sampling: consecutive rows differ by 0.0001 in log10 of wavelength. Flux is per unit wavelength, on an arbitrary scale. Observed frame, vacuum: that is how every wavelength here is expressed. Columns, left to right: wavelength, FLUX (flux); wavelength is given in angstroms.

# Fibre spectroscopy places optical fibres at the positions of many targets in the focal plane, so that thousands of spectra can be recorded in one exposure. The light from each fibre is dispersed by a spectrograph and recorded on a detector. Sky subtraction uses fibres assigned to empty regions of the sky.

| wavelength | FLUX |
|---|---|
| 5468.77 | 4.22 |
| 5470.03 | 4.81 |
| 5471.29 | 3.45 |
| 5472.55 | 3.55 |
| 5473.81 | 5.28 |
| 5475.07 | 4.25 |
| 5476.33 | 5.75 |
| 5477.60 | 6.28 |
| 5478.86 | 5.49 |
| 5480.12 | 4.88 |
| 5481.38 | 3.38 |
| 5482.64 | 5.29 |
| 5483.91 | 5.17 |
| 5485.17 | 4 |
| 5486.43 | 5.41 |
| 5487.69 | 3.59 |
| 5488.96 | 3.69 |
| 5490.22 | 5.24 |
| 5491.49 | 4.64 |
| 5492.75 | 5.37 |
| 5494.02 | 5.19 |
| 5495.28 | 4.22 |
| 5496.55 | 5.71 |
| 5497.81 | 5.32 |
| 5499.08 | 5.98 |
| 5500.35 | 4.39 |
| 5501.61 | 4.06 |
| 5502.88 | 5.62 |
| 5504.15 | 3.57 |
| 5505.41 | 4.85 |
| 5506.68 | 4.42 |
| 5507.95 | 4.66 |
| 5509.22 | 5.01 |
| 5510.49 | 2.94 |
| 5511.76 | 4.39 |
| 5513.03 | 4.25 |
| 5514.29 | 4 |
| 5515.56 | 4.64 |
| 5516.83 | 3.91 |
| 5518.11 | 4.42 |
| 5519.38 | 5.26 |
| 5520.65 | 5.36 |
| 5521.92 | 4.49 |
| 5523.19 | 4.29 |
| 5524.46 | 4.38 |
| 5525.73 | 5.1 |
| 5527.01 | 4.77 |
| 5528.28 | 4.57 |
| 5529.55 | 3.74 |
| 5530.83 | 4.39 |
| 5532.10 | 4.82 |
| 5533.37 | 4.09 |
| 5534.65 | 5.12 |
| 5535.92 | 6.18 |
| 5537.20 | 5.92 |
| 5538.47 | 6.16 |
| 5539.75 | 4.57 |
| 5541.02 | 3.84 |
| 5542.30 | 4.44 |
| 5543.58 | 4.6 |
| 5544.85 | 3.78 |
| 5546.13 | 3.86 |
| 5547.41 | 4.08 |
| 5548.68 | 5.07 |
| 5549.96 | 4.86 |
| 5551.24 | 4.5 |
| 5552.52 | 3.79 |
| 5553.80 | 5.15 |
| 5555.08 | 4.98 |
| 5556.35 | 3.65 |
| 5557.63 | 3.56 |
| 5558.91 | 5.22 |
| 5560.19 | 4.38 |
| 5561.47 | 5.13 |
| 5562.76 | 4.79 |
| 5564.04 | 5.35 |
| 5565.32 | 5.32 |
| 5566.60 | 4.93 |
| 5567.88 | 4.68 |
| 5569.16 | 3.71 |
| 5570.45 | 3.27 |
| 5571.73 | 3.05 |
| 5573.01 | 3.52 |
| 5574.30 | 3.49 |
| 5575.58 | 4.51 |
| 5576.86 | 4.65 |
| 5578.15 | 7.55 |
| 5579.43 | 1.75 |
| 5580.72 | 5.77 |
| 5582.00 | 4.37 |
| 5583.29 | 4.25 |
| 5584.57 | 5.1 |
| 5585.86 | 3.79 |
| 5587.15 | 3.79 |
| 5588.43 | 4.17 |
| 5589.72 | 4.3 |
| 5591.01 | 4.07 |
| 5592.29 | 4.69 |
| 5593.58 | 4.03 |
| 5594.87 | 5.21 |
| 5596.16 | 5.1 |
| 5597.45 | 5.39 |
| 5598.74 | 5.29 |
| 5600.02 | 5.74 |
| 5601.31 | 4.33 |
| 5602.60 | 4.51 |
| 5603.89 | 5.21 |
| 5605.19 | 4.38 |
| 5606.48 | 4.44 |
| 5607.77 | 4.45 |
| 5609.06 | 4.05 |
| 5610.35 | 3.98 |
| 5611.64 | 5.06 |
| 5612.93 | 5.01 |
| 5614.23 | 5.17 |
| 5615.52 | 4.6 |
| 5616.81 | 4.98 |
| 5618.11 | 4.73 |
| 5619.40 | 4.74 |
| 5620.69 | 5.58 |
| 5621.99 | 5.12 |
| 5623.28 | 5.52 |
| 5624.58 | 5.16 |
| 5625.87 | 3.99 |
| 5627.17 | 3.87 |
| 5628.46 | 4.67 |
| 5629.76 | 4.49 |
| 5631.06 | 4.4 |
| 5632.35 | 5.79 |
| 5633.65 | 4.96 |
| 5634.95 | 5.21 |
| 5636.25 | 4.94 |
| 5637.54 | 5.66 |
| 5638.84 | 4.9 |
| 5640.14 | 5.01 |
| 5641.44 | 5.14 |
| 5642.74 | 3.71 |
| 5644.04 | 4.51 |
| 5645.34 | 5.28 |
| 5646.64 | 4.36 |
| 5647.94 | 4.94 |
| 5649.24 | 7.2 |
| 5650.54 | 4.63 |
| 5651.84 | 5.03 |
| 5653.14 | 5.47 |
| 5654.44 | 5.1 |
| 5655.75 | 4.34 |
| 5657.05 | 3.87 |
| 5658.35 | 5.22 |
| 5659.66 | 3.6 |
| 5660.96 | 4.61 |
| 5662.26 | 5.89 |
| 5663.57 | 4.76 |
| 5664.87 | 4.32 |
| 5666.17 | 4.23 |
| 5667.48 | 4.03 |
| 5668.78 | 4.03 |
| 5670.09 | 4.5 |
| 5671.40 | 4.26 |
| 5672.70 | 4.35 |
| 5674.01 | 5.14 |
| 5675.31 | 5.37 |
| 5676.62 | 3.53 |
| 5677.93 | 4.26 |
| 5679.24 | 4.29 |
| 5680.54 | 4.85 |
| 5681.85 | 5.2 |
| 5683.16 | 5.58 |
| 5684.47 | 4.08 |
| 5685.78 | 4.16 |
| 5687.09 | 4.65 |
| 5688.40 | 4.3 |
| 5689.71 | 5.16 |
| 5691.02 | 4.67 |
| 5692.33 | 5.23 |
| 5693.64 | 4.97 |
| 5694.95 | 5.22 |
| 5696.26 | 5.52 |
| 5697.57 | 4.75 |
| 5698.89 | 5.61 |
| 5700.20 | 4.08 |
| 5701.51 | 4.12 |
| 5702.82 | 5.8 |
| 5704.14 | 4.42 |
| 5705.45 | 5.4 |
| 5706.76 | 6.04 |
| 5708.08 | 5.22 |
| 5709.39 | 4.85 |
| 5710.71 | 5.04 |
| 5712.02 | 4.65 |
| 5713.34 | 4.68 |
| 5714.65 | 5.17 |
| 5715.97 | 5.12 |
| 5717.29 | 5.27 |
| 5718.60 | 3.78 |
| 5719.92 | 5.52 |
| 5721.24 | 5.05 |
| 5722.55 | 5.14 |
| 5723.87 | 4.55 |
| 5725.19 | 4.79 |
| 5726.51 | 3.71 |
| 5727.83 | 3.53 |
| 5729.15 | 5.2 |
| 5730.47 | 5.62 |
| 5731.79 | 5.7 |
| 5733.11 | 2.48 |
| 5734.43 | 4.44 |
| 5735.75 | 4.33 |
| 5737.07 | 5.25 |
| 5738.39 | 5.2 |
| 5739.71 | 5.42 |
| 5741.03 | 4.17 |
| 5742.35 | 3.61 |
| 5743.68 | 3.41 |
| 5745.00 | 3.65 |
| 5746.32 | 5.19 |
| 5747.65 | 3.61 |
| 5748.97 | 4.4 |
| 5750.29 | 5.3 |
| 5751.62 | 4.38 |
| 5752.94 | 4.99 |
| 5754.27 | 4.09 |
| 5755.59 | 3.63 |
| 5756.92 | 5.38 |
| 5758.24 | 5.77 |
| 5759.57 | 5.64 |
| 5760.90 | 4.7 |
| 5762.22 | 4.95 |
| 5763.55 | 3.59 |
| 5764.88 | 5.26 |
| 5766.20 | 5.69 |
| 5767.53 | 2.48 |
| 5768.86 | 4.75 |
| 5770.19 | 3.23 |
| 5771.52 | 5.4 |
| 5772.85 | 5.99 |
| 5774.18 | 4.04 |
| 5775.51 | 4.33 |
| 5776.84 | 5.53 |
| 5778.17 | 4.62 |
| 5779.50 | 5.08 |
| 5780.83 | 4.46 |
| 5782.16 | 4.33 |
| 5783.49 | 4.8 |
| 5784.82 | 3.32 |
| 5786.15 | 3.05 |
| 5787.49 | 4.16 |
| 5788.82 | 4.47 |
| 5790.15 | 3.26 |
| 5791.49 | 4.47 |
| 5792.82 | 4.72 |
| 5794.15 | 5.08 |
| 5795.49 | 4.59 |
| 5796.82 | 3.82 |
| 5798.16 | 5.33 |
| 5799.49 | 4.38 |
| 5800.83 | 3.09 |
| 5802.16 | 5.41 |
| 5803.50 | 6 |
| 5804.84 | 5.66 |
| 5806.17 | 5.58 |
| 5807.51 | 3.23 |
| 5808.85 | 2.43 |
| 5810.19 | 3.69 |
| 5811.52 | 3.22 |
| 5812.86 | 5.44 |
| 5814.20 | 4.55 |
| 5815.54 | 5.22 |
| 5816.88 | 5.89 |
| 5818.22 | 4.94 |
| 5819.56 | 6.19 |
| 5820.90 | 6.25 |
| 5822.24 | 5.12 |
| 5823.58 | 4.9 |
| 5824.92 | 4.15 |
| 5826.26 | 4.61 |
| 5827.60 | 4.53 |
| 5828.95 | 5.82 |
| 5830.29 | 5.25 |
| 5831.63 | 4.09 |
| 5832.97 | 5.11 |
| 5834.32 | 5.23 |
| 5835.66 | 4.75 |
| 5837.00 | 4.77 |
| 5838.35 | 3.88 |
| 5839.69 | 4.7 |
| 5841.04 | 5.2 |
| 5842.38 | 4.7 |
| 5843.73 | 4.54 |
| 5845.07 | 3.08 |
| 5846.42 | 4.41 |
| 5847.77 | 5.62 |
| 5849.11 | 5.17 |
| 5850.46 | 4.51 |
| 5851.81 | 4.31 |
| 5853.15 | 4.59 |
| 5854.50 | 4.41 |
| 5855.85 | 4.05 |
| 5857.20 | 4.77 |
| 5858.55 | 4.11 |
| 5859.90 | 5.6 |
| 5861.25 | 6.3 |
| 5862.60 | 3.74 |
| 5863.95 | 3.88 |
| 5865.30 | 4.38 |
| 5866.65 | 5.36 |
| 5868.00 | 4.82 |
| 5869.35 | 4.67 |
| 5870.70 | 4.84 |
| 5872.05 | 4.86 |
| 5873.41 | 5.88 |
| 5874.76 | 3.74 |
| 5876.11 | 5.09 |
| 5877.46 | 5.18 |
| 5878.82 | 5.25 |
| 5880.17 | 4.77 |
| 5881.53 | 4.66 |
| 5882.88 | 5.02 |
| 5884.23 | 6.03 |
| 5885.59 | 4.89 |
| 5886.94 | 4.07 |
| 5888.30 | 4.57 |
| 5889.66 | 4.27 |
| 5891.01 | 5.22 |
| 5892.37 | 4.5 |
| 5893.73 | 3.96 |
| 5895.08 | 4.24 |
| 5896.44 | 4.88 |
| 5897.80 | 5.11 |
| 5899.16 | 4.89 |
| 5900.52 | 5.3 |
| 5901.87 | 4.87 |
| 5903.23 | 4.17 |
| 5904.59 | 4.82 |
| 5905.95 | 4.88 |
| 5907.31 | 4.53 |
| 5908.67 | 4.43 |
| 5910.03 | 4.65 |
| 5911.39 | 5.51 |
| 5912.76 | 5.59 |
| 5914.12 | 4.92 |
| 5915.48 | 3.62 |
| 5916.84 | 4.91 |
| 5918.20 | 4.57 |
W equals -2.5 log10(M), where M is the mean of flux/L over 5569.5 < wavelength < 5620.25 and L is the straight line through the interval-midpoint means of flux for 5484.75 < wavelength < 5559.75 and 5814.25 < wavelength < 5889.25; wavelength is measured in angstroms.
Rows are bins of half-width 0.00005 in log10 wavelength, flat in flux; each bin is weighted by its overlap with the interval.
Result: 0.03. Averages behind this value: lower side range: 4.61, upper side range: 4.84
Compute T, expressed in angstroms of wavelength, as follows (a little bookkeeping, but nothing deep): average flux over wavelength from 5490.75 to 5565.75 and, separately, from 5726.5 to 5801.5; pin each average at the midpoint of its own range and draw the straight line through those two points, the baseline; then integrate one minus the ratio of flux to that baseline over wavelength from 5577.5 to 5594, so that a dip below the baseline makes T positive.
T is 0.64 angstroms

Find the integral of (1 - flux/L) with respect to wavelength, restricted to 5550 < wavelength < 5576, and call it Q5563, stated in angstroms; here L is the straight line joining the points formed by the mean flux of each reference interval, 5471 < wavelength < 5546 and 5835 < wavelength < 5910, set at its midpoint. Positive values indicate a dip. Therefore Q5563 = 1.8 angstroms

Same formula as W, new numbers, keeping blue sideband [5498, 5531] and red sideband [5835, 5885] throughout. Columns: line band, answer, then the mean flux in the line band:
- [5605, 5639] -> -0.050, 4.82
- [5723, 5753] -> 0.048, 4.47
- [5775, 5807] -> 0.034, 4.56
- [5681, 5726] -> -0.064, 4.93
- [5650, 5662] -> -0.017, 4.69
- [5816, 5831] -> -0.112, 5.24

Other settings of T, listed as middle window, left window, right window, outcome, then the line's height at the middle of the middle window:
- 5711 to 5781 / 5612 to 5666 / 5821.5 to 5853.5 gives 2.2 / 4.79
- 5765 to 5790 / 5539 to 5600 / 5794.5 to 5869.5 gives 1.3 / 4.67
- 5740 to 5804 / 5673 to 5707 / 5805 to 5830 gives 4.2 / 4.81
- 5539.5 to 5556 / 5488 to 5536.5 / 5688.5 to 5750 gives 0.9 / 4.67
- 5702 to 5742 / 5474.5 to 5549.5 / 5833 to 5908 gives -1.0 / 4.72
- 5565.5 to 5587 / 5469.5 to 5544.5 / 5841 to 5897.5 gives 1.9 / 4.7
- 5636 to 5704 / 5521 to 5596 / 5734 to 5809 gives -3.8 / 4.52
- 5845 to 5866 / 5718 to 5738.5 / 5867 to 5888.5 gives 1.2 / 4.87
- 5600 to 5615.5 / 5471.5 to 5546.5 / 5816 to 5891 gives 0.3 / 4.73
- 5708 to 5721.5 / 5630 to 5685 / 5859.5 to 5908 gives -0.4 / 4.78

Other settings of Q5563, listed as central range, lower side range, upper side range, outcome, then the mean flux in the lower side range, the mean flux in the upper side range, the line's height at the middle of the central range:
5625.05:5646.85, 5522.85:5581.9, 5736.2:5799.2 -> -1.1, 4.55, 4.52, 4.54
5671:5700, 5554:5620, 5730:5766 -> -1.2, 4.56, 4.61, 4.59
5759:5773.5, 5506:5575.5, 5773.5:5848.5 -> -0.3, 4.5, 4.63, 4.61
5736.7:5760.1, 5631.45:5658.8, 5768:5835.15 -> 0.8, 5.01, 4.65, 4.77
